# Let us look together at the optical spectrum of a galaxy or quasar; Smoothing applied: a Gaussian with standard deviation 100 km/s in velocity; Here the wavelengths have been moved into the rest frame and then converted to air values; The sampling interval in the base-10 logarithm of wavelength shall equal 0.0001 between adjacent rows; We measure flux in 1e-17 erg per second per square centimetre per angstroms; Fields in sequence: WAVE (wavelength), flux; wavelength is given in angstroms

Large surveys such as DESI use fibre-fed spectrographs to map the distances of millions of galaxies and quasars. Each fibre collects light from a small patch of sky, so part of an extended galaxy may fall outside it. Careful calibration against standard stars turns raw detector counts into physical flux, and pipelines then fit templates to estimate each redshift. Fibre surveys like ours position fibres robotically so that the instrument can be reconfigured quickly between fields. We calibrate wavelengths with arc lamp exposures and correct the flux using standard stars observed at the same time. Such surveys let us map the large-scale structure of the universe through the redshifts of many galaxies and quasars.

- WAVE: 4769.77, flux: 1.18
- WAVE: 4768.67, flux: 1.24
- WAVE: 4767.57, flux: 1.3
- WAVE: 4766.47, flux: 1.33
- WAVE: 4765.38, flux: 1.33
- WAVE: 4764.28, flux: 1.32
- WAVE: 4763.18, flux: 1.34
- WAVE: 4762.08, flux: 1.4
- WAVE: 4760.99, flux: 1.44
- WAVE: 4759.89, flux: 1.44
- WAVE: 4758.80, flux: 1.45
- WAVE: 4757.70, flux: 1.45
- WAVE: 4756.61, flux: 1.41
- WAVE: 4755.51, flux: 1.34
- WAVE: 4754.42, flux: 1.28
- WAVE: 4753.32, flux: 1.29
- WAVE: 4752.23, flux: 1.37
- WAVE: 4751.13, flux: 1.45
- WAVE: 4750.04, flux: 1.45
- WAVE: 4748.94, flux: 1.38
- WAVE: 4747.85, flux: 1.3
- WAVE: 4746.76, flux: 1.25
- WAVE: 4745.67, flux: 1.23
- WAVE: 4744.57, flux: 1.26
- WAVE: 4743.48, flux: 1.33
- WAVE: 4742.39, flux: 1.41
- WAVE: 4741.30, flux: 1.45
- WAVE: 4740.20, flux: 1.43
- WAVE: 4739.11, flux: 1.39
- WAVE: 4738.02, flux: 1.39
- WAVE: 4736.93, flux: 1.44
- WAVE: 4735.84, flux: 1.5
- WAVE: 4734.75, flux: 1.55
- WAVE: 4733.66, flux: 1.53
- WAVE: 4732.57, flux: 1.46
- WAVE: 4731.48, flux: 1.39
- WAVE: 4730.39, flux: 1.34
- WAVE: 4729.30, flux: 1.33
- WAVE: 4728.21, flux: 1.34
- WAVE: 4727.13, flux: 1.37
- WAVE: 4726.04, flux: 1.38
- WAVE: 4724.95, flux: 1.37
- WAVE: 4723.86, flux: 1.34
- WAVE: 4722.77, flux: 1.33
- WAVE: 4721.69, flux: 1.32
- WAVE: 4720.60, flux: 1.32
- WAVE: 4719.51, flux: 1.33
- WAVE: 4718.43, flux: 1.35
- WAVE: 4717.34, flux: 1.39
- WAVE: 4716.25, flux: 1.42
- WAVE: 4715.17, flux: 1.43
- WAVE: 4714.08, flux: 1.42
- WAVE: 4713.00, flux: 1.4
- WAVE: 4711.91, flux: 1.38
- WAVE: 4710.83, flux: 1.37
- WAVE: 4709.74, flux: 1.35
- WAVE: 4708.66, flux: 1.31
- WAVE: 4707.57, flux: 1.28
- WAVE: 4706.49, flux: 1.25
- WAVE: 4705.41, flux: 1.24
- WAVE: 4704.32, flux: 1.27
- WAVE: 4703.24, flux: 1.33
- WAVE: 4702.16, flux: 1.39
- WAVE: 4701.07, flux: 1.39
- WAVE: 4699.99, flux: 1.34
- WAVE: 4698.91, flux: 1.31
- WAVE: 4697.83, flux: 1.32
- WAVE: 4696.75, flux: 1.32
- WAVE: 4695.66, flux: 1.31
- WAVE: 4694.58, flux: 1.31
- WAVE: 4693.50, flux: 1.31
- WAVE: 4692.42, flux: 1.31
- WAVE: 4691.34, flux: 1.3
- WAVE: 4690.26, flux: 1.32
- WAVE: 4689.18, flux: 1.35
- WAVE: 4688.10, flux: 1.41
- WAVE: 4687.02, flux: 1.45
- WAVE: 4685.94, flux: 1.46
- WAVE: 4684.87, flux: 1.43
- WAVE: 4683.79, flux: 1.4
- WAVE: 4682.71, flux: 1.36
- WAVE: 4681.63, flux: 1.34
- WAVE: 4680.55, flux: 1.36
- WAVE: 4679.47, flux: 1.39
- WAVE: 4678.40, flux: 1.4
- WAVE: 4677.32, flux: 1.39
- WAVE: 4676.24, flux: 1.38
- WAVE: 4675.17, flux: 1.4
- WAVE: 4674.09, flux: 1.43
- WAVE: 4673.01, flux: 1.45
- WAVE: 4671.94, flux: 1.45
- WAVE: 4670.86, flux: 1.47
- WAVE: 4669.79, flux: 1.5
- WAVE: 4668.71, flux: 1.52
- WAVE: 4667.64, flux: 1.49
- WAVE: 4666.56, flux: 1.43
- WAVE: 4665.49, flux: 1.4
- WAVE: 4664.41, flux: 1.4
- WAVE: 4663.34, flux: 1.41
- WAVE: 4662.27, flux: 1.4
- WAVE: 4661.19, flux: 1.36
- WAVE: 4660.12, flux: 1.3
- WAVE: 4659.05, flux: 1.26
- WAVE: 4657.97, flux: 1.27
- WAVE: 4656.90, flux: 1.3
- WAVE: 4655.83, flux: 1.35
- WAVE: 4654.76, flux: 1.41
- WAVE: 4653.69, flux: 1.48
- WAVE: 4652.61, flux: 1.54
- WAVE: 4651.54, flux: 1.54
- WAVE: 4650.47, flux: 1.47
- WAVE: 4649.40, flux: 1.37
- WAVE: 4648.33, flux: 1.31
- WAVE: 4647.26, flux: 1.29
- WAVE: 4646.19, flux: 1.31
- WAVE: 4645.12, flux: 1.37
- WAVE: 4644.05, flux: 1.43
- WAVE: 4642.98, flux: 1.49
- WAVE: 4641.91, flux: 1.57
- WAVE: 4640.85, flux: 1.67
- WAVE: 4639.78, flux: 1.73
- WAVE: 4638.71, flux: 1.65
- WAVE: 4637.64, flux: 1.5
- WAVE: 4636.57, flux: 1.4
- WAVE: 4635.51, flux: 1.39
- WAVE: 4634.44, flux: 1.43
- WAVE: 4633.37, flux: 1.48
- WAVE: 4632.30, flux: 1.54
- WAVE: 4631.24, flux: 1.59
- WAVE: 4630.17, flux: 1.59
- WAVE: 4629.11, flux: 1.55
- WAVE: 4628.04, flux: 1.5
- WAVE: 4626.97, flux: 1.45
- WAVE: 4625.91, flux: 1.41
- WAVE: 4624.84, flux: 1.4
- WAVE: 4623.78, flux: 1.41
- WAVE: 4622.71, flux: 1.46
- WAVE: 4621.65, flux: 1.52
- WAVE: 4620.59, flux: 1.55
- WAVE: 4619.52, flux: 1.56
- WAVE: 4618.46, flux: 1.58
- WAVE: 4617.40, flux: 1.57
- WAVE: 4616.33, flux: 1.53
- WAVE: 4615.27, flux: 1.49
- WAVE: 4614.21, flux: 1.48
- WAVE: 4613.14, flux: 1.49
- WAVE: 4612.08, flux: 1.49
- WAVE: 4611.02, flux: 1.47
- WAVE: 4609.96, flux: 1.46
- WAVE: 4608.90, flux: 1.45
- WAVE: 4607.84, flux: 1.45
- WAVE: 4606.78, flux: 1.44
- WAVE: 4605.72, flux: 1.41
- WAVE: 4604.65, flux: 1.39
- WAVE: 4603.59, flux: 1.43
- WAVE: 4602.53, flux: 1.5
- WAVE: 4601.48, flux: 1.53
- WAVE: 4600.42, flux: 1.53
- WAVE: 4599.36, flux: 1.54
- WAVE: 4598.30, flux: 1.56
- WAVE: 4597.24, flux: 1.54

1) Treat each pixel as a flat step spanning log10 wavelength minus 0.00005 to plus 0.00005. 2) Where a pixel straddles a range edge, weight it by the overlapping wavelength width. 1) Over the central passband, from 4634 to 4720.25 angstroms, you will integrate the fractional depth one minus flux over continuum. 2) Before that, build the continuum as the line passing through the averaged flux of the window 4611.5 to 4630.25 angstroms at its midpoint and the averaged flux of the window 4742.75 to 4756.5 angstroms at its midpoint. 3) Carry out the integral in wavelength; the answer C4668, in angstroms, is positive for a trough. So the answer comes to 2.0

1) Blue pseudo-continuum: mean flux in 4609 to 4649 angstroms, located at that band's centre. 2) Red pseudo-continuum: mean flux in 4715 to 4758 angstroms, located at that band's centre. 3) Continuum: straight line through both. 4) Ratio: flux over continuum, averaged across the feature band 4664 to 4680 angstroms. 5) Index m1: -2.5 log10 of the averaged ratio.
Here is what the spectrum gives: 0.008 mag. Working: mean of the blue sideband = 1.49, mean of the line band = 1.43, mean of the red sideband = 1.38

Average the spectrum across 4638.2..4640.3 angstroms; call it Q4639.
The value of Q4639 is 1.69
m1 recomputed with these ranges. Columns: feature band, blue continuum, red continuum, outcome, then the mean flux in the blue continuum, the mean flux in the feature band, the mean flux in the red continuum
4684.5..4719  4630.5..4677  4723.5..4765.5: 0.05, 1.44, 1.35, 1.38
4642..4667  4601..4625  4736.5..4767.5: 0.05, 1.48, 1.39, 1.37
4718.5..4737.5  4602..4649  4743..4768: -0.01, 1.48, 1.39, 1.35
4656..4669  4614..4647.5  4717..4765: 0.07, 1.5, 1.38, 1.38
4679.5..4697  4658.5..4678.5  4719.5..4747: 0.03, 1.41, 1.36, 1.38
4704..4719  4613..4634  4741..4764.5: 0.05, 1.51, 1.35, 1.37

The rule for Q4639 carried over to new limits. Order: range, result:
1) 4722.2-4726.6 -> 1.35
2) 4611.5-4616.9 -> 1.49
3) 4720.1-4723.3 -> 1.33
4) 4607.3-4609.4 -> 1.45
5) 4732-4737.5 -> 1.5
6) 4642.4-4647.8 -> 1.38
